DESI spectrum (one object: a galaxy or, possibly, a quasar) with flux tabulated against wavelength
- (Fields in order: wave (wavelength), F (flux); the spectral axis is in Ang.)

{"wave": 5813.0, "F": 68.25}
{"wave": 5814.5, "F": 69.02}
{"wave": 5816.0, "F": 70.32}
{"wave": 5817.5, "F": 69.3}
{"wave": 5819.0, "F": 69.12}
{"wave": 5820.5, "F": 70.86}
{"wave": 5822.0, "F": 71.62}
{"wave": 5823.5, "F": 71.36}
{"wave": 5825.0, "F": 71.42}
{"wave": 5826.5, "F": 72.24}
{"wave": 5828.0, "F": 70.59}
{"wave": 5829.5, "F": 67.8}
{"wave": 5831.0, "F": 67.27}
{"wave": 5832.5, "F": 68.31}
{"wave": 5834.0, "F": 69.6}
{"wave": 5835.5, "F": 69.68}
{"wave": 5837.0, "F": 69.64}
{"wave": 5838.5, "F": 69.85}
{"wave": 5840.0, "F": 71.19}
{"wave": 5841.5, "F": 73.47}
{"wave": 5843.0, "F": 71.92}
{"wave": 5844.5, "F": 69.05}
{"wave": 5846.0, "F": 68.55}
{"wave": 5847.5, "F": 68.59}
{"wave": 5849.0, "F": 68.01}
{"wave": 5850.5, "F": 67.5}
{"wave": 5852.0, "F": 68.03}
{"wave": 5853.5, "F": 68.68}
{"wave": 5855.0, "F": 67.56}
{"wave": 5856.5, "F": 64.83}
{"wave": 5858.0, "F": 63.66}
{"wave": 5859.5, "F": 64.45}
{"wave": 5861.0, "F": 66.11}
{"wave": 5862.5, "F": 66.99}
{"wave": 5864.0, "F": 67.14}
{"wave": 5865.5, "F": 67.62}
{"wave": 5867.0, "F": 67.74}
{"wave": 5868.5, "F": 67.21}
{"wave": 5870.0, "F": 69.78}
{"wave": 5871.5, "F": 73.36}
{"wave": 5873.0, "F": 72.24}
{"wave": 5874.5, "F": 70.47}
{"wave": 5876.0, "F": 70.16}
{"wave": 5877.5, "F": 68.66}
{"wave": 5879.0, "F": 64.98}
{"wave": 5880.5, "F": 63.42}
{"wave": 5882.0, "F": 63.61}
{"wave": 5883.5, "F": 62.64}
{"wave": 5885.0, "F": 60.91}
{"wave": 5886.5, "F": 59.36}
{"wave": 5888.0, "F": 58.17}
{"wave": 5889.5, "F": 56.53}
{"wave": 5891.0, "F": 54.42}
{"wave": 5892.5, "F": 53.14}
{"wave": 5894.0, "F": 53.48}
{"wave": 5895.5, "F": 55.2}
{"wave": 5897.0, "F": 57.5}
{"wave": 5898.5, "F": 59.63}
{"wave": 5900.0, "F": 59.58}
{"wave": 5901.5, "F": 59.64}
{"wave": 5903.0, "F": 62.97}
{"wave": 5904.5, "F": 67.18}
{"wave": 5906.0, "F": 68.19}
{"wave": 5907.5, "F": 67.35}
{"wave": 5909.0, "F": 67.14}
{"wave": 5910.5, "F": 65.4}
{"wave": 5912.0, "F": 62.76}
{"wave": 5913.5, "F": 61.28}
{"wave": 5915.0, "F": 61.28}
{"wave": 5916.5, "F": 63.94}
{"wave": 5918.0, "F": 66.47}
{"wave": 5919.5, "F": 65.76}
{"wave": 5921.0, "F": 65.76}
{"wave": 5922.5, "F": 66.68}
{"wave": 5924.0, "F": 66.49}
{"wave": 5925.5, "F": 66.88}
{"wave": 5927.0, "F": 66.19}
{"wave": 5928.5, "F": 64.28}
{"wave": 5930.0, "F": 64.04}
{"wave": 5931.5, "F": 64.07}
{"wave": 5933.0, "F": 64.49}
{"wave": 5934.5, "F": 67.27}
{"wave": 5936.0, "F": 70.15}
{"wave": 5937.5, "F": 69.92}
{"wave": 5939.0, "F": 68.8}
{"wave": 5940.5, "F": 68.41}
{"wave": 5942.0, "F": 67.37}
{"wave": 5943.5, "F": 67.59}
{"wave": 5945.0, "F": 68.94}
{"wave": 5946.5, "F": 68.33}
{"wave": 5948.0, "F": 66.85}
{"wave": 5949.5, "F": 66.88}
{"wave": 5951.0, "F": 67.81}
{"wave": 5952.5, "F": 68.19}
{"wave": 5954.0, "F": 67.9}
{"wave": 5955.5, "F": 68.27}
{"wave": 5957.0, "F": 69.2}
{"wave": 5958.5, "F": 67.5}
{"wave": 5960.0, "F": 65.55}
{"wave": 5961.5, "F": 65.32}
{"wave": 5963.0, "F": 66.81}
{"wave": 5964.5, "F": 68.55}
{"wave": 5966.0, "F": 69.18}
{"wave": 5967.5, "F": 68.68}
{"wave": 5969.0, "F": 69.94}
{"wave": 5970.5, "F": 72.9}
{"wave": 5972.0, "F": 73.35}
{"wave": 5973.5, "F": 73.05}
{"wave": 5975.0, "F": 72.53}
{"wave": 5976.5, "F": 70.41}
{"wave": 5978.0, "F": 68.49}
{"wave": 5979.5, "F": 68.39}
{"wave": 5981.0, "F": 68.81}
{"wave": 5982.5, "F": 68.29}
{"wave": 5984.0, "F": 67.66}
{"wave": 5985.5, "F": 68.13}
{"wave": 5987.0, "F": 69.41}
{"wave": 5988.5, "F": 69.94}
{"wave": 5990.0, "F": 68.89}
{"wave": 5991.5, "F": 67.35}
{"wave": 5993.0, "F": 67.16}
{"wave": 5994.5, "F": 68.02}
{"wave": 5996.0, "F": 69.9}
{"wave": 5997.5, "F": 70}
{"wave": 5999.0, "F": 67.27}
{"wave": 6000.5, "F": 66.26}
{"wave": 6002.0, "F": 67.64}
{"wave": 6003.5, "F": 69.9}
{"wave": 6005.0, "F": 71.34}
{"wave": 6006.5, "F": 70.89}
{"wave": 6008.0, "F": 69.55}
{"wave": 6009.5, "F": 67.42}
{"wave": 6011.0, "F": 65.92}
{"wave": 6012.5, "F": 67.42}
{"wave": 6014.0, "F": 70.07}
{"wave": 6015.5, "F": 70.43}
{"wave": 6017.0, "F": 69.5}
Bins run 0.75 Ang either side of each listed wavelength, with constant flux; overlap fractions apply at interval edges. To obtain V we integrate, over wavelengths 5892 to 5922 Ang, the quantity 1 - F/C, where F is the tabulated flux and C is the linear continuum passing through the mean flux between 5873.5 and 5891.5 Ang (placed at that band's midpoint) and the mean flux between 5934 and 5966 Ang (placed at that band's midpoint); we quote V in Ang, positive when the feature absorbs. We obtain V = 1.17 Ang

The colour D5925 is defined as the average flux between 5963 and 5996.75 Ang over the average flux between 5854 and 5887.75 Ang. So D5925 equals 1.0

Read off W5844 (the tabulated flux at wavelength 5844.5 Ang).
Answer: 69.05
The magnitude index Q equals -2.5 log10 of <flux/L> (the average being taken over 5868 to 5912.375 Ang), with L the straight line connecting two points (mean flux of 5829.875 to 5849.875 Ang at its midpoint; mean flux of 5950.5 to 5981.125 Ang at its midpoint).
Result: 0.10 mag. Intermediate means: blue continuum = 69.6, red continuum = 69.1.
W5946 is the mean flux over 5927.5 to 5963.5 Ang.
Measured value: 67.2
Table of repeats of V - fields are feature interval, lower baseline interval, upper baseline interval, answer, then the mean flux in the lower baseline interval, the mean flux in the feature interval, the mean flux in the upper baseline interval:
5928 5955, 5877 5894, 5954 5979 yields -0.4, 60.1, 67.3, 69.3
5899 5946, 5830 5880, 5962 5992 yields 2.3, 68.5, 65.7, 69.5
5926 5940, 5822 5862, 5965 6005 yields 0.5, 68.9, 66.6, 69.3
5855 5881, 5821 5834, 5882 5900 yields -2.3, 70.1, 67.6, 57.7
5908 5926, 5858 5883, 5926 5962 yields 0.6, 67.6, 65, 67.2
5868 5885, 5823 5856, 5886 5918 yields -0.8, 69.5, 67.6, 60.8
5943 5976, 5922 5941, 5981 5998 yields -0.6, 66.7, 68.8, 68.6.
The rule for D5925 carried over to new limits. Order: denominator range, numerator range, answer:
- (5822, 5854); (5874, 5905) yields 0.87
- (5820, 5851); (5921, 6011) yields 0.98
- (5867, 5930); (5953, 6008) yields 1.08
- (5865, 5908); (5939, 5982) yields 1.09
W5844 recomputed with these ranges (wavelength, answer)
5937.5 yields 69.92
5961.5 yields 65.32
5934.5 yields 67.27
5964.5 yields 68.55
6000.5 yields 66.26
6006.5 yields 70.89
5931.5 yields 64.07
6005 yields 71.34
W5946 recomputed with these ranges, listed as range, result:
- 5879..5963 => 64.3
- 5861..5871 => 67.8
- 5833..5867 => 68.3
